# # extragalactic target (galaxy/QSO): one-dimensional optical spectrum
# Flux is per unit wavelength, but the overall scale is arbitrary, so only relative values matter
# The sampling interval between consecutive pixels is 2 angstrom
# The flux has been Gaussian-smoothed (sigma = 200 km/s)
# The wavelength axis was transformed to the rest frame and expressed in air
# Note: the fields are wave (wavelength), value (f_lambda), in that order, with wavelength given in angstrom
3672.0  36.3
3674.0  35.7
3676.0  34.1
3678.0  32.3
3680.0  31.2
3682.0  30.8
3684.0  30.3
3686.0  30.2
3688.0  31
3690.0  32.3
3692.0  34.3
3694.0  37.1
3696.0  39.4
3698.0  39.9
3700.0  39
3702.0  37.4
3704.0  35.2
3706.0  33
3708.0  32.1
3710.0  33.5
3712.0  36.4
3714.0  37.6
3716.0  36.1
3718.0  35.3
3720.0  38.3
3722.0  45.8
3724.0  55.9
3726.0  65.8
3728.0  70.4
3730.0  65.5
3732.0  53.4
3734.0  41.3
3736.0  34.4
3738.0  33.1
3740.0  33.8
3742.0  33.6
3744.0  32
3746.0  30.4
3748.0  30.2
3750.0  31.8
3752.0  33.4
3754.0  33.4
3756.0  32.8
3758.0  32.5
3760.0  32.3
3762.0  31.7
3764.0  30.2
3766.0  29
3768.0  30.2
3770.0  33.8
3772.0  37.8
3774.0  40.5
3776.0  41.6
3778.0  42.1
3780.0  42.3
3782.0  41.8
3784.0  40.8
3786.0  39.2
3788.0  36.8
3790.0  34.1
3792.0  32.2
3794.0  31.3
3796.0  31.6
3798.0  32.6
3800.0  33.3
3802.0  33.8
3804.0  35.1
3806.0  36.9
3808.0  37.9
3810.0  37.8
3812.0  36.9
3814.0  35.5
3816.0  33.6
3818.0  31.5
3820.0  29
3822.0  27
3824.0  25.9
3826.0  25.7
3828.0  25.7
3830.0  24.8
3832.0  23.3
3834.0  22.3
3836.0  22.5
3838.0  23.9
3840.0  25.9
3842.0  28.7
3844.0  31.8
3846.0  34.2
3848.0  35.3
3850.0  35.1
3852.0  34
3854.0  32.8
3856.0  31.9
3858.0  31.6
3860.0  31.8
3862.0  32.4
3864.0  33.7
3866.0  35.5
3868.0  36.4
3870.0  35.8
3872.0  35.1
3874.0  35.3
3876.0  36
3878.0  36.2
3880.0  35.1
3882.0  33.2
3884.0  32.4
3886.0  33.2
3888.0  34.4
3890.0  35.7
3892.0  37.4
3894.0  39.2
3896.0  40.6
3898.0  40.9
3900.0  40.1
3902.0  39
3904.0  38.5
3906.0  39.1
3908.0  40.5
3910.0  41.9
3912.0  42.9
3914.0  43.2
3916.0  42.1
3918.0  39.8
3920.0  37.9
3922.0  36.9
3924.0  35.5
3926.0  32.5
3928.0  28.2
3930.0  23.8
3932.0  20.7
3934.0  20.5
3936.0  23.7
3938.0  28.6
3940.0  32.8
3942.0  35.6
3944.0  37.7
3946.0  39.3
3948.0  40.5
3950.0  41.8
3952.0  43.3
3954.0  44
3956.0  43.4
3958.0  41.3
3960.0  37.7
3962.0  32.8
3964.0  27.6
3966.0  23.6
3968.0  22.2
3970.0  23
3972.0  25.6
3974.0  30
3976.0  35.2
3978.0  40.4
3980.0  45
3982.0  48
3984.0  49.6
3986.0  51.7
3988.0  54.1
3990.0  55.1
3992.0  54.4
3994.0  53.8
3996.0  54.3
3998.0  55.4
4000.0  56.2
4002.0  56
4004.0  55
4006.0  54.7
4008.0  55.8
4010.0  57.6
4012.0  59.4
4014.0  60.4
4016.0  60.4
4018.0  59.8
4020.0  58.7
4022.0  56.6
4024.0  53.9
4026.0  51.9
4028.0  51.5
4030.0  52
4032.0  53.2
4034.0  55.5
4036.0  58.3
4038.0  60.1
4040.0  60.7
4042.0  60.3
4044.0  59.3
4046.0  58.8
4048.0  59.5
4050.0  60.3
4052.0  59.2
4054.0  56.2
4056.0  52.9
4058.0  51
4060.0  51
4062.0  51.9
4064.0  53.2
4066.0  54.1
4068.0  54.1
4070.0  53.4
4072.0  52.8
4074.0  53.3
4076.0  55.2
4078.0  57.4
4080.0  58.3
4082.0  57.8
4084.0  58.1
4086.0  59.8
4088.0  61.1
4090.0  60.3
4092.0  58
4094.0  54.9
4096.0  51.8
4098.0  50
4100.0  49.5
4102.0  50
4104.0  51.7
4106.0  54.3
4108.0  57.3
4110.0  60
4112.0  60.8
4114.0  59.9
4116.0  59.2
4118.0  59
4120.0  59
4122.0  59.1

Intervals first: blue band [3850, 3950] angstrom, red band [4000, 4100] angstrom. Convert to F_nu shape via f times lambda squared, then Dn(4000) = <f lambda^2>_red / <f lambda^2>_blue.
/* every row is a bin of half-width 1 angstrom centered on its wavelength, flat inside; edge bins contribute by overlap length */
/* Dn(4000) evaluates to 1.72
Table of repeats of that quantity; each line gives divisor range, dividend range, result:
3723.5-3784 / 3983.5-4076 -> 1.64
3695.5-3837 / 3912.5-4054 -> 1.42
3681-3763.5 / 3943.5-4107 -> 1.58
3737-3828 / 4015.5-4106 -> 1.89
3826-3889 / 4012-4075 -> 1.95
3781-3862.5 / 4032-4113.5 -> 2.00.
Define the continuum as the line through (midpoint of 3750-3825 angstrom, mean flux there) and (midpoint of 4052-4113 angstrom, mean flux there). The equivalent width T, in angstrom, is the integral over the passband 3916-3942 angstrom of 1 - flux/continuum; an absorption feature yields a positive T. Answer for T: 7.95 angstrom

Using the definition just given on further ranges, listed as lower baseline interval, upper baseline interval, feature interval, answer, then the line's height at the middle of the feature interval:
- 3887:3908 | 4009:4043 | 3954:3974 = 6.9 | 48.2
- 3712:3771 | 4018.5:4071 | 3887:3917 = 5.0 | 47.7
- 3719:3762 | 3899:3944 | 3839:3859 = 2.7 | 37.2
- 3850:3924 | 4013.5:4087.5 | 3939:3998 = 7.9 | 46.4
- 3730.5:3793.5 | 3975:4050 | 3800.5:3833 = 6.9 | 39.9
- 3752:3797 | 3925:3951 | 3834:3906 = -2.6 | 32.9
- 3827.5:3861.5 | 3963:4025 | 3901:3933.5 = 1.8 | 38.5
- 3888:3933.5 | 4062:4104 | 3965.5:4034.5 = -4.5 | 46.3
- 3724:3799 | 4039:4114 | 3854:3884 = 6.8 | 44.2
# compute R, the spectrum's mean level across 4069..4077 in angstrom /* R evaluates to 53.7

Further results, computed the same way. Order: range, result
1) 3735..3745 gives 33.4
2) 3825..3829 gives 25.7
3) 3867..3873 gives 35.8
